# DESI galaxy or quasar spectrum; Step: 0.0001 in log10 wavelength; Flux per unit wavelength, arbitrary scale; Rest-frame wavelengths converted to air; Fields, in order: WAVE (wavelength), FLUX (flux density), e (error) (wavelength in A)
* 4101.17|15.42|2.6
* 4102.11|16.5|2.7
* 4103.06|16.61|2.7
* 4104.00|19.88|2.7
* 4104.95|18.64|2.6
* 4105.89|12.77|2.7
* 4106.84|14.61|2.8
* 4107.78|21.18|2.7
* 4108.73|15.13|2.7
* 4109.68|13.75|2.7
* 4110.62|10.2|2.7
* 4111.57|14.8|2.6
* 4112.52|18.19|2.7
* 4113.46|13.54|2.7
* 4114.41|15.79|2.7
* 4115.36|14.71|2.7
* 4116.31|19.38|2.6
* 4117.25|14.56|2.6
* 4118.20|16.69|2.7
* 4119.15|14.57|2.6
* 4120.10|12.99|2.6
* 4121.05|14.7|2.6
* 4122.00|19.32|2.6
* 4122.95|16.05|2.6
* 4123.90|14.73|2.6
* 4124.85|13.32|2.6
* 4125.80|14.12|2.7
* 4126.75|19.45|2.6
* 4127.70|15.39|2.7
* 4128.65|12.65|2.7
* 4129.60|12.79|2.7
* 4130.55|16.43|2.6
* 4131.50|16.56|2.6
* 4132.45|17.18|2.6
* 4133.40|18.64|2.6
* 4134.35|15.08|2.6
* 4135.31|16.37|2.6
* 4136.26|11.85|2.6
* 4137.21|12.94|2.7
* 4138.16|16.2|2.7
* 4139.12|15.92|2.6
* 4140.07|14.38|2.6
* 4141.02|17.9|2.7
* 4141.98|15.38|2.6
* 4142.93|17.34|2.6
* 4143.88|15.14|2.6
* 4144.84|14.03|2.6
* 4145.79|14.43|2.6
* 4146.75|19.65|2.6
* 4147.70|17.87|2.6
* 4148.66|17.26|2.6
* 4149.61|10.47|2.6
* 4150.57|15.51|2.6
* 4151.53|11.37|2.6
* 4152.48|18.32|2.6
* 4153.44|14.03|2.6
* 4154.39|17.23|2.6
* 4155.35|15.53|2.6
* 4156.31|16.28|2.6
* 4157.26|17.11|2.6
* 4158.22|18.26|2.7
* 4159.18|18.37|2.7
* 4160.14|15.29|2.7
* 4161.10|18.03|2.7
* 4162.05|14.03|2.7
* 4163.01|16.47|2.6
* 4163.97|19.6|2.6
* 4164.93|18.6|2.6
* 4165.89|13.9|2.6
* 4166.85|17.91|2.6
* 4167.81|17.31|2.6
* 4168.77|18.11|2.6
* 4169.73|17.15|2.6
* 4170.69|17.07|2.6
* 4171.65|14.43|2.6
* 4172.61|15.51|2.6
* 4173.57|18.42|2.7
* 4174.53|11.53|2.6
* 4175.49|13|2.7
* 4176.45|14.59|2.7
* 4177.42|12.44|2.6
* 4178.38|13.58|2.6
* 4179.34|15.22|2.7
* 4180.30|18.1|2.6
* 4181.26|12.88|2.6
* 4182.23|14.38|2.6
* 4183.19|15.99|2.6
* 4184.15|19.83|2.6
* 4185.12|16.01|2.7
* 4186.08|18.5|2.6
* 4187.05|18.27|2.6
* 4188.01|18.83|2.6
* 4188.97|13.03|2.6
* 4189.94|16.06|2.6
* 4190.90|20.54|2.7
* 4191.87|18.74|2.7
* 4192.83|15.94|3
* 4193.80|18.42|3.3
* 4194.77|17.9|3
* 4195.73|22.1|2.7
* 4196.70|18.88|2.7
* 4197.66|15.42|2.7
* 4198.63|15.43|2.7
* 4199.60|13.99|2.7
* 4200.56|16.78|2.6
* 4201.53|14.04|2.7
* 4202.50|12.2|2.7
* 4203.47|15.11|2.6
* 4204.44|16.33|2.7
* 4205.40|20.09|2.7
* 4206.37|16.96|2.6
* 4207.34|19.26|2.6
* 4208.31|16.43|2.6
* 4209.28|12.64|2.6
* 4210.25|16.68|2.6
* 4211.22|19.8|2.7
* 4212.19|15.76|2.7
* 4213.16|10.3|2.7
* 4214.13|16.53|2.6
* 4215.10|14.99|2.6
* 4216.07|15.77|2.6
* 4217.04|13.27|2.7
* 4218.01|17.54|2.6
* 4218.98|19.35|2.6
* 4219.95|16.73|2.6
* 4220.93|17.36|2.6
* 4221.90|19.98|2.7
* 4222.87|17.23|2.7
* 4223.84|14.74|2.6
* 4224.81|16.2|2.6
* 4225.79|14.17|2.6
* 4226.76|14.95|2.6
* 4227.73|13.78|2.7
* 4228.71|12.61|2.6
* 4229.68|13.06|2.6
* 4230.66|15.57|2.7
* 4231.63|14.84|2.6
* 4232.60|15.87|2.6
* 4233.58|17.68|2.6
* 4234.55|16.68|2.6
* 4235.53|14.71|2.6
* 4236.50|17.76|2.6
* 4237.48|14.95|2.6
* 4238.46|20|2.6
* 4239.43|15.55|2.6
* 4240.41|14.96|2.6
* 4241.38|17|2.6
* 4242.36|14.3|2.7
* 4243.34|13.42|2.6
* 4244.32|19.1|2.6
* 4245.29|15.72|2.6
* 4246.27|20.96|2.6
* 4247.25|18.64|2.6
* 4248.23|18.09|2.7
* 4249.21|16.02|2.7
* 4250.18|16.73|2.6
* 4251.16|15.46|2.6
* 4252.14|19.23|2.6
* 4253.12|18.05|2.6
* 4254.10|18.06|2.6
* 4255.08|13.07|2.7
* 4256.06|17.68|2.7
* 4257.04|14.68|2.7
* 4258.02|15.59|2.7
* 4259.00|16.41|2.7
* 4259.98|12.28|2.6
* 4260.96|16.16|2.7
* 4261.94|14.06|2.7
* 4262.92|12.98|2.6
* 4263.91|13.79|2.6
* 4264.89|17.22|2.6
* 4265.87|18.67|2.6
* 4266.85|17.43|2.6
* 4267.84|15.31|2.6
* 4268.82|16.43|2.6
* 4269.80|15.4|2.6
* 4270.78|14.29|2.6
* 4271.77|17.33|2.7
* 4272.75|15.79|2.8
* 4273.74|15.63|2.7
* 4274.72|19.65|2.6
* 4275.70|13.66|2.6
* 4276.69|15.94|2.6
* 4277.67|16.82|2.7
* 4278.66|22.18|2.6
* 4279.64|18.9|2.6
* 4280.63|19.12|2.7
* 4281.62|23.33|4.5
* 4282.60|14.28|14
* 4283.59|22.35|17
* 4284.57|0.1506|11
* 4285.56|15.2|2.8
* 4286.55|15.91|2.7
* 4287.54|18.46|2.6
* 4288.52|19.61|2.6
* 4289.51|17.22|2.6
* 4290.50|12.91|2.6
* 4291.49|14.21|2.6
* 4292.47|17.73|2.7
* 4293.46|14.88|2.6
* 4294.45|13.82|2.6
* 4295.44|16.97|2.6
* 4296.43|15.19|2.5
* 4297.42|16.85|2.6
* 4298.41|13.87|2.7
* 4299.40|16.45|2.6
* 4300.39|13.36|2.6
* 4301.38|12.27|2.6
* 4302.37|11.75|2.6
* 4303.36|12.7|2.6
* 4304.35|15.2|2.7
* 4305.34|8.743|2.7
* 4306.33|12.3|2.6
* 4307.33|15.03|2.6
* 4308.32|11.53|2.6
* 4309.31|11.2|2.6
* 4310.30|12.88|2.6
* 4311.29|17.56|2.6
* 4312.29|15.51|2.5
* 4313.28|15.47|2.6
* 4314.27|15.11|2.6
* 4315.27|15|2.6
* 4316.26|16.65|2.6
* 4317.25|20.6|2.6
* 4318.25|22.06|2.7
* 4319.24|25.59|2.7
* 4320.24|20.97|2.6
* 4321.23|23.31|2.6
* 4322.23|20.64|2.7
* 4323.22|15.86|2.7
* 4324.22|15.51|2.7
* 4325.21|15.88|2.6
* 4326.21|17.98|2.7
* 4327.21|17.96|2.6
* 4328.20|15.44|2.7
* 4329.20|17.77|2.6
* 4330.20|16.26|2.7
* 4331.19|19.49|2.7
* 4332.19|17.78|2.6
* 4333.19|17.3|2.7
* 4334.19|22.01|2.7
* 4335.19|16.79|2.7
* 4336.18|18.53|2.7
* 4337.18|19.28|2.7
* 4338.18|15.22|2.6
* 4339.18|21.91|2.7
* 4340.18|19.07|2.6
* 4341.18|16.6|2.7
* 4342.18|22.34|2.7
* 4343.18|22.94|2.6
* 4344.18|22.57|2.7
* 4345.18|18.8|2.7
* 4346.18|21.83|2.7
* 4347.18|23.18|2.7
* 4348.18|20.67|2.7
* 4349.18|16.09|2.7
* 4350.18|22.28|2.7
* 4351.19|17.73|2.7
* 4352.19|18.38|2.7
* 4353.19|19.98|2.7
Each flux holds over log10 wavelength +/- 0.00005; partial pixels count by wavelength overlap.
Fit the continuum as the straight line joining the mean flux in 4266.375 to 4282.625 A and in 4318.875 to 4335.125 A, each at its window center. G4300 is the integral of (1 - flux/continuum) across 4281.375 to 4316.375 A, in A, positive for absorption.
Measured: 6.2 A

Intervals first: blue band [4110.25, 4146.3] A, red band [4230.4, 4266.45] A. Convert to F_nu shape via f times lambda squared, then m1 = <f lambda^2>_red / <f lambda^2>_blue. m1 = 1.1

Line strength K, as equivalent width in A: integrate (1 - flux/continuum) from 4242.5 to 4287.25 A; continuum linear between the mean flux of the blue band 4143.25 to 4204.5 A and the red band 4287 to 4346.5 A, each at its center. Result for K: 0.8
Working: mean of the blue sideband 16.2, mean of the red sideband 17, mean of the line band 16.4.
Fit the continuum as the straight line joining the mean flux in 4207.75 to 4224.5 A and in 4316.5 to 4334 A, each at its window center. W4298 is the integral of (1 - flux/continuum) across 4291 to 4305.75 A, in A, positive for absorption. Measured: 3.2 A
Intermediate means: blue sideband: 16.2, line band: 14.3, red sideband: 18.9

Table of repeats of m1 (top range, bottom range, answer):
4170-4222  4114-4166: 1.05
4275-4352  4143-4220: 1.12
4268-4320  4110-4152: 1.11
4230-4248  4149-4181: 1.08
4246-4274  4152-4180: 1.05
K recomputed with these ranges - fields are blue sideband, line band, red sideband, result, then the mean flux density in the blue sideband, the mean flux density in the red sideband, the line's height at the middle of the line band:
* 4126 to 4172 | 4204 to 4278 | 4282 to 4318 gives -4.3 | 16.1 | 14.8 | 15.3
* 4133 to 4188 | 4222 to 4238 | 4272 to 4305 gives 0.5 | 16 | 15.8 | 15.9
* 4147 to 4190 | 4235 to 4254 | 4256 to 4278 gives -1.3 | 16.1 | 15.8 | 15.8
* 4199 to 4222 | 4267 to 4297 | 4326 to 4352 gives 2.5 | 16.1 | 19.2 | 17.8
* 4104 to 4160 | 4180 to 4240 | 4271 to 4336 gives -1.3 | 15.7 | 16.4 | 16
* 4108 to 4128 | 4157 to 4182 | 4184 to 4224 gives 0.3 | 15.4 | 16.7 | 16.2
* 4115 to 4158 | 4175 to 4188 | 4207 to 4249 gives 0.1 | 15.6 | 16.1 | 15.9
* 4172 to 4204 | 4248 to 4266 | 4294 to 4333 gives 0.2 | 16.1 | 16.1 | 16.1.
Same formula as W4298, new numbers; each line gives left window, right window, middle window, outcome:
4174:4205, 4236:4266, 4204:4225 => -0.5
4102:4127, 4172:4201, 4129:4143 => 0.3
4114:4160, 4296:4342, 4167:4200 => -1.0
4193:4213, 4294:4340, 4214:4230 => 0.8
